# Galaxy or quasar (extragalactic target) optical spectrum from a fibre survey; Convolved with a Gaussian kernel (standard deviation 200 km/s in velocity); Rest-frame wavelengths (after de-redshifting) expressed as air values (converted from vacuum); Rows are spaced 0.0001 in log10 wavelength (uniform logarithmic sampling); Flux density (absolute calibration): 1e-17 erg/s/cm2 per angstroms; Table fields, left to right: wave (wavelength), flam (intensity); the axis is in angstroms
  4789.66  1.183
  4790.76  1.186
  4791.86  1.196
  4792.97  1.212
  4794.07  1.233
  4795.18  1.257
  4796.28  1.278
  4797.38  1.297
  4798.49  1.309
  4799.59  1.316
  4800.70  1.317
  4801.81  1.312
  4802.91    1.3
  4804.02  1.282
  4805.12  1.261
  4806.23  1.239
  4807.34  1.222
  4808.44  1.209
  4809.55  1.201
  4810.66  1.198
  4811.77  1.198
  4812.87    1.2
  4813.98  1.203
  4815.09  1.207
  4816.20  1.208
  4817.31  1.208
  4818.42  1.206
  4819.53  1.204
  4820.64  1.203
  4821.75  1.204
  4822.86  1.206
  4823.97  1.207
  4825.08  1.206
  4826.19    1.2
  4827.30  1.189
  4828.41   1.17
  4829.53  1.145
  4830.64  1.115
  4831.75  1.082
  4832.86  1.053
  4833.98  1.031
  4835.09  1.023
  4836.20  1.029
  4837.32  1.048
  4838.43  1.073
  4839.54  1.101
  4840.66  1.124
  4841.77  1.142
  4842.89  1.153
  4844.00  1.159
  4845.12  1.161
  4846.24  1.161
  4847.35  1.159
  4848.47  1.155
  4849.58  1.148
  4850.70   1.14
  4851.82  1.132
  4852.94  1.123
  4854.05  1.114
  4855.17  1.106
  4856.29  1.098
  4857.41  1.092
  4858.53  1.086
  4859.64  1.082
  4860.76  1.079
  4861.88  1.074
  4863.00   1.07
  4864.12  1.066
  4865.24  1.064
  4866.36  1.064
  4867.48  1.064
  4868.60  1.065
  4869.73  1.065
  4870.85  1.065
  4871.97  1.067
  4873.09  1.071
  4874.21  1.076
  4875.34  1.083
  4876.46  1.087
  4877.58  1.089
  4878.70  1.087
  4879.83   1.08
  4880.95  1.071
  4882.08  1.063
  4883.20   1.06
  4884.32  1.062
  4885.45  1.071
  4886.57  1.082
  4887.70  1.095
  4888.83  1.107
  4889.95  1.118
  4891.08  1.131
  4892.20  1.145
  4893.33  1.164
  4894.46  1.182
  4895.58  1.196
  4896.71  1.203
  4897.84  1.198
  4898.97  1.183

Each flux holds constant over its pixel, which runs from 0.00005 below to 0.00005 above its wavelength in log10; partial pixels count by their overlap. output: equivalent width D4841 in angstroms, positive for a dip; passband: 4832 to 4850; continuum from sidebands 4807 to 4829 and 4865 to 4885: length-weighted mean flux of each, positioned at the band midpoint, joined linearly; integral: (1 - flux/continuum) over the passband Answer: 0.7 angstroms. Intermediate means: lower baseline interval 1.2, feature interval 1.11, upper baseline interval 1.07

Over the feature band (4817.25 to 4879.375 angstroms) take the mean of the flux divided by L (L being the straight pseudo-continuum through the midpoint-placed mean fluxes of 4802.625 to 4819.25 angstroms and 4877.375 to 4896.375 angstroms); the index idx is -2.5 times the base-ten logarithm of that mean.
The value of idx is 0.05 mag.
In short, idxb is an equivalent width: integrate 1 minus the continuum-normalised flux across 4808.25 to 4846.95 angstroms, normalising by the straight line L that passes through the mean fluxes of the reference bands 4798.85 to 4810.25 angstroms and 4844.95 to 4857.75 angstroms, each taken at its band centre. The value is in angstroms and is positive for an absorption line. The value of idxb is 1.5 angstroms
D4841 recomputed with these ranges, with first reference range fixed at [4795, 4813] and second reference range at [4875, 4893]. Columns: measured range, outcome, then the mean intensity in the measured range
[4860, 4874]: 0.73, 1.07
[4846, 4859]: 0.36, 1.13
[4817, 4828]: 0.17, 1.2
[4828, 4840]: 1.20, 1.08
